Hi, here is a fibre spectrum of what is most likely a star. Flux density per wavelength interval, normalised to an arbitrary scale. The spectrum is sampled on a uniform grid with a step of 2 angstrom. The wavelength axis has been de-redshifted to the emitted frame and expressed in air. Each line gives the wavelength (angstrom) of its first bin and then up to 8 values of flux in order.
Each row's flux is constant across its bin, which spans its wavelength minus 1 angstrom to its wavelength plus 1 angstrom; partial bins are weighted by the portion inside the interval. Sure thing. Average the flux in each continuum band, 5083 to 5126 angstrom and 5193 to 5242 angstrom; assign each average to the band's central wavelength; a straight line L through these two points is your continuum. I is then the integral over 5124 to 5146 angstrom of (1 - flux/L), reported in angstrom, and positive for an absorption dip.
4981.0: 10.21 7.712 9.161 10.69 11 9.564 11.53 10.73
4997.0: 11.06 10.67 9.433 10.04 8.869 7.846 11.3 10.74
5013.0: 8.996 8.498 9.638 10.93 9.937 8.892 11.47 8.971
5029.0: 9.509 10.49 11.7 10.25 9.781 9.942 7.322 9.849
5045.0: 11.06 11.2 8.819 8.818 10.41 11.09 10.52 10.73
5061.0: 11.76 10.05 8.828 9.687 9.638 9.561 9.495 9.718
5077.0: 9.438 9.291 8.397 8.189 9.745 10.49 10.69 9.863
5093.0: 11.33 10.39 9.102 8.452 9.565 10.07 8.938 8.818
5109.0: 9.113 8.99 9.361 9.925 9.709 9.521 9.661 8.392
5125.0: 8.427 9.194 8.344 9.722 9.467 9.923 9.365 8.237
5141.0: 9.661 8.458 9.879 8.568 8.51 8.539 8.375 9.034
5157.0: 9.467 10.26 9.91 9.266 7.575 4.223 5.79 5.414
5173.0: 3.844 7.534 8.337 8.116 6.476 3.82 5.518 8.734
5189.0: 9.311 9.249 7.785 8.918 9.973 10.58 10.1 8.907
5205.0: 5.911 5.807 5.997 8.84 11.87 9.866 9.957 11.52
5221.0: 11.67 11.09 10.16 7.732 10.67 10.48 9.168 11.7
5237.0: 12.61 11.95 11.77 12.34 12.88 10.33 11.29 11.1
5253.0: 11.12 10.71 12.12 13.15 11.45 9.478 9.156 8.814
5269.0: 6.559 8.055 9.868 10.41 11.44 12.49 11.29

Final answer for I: 1.0 angstrom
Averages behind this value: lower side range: 9.52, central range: 9.15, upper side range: 9.84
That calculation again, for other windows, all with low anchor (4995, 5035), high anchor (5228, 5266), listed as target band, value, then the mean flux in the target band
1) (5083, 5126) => 3.86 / 9.52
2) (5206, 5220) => 2.45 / 9.12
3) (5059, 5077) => 0.69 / 9.87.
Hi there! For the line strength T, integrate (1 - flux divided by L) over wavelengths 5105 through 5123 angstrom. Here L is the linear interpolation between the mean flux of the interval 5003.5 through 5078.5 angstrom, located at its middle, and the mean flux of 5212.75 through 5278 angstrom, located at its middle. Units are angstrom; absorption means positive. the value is 1.5 angstrom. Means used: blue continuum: 9.88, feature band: 9.31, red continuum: 10.7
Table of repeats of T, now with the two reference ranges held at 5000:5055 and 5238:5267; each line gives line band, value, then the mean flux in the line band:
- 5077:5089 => 1.0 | 9.36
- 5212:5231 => 1.0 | 10.5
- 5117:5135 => 2.2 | 9.17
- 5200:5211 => 3.5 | 7.48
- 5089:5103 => 0.5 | 9.87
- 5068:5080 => 0.7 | 9.52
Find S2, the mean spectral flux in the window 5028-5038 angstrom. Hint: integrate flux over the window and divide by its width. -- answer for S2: 10.3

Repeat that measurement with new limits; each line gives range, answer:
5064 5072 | 9.43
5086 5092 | 10.3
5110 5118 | 9.5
